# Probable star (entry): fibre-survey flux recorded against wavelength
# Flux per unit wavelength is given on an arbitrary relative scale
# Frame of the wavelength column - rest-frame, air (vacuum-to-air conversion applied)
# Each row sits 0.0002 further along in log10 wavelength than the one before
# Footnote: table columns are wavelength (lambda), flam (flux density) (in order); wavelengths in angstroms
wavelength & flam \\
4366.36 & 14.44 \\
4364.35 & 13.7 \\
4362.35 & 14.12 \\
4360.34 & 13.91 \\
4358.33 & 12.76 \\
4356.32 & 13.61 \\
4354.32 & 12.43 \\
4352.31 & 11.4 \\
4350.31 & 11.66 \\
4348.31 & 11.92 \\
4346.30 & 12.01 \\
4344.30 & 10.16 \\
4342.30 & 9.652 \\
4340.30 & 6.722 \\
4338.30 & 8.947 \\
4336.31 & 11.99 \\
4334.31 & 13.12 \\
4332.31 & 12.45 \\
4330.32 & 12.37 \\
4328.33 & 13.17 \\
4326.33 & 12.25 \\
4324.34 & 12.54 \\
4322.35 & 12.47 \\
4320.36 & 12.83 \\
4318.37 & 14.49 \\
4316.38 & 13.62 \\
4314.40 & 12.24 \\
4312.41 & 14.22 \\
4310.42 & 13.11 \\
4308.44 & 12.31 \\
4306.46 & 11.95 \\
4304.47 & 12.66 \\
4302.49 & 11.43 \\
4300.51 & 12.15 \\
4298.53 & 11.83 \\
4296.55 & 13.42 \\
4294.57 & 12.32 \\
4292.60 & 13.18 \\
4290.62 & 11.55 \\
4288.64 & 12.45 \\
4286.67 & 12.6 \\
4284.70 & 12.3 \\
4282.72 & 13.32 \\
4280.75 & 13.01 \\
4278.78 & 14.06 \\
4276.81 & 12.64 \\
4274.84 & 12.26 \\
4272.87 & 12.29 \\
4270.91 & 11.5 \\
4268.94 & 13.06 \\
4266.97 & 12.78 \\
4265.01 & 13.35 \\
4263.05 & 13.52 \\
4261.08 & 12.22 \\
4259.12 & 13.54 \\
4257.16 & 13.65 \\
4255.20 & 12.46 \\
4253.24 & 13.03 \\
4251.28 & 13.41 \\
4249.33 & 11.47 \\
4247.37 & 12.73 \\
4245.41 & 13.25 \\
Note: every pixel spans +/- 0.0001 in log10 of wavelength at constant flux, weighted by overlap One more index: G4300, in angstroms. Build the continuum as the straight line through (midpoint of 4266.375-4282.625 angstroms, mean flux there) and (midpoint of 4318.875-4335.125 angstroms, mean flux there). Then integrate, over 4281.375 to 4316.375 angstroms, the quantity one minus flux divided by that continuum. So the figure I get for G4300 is 0.4 angstroms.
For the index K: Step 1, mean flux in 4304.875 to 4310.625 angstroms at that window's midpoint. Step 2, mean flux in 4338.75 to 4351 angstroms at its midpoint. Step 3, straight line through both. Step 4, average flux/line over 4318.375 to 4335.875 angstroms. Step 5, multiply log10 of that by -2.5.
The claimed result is -0.13 mag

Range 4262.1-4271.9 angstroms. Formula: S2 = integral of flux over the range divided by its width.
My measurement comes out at 12.8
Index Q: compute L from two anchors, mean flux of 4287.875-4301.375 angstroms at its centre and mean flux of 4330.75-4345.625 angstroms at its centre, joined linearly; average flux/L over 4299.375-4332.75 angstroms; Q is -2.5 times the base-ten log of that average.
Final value -0.11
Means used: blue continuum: 12.4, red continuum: 10.5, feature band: 12.7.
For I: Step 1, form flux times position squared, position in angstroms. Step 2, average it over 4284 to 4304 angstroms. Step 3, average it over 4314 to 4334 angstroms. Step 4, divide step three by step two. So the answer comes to 1.06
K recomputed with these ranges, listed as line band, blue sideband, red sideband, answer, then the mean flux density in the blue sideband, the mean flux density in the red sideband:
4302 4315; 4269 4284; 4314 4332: 0.02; 12.7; 12.9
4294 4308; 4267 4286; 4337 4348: -0.06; 12.7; 9.72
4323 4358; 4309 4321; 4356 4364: 0.17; 13.4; 13.6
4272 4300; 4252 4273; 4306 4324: 0.03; 12.9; 13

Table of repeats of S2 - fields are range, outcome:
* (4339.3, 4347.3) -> 9.64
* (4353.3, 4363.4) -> 13.4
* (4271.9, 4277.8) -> 12.4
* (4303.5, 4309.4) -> 12.3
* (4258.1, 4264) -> 13.1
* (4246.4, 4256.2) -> 12.6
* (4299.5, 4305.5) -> 12.1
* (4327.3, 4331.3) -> 12.8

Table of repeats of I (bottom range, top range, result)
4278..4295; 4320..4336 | 1.01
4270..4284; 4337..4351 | 0.82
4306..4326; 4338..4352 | 0.80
